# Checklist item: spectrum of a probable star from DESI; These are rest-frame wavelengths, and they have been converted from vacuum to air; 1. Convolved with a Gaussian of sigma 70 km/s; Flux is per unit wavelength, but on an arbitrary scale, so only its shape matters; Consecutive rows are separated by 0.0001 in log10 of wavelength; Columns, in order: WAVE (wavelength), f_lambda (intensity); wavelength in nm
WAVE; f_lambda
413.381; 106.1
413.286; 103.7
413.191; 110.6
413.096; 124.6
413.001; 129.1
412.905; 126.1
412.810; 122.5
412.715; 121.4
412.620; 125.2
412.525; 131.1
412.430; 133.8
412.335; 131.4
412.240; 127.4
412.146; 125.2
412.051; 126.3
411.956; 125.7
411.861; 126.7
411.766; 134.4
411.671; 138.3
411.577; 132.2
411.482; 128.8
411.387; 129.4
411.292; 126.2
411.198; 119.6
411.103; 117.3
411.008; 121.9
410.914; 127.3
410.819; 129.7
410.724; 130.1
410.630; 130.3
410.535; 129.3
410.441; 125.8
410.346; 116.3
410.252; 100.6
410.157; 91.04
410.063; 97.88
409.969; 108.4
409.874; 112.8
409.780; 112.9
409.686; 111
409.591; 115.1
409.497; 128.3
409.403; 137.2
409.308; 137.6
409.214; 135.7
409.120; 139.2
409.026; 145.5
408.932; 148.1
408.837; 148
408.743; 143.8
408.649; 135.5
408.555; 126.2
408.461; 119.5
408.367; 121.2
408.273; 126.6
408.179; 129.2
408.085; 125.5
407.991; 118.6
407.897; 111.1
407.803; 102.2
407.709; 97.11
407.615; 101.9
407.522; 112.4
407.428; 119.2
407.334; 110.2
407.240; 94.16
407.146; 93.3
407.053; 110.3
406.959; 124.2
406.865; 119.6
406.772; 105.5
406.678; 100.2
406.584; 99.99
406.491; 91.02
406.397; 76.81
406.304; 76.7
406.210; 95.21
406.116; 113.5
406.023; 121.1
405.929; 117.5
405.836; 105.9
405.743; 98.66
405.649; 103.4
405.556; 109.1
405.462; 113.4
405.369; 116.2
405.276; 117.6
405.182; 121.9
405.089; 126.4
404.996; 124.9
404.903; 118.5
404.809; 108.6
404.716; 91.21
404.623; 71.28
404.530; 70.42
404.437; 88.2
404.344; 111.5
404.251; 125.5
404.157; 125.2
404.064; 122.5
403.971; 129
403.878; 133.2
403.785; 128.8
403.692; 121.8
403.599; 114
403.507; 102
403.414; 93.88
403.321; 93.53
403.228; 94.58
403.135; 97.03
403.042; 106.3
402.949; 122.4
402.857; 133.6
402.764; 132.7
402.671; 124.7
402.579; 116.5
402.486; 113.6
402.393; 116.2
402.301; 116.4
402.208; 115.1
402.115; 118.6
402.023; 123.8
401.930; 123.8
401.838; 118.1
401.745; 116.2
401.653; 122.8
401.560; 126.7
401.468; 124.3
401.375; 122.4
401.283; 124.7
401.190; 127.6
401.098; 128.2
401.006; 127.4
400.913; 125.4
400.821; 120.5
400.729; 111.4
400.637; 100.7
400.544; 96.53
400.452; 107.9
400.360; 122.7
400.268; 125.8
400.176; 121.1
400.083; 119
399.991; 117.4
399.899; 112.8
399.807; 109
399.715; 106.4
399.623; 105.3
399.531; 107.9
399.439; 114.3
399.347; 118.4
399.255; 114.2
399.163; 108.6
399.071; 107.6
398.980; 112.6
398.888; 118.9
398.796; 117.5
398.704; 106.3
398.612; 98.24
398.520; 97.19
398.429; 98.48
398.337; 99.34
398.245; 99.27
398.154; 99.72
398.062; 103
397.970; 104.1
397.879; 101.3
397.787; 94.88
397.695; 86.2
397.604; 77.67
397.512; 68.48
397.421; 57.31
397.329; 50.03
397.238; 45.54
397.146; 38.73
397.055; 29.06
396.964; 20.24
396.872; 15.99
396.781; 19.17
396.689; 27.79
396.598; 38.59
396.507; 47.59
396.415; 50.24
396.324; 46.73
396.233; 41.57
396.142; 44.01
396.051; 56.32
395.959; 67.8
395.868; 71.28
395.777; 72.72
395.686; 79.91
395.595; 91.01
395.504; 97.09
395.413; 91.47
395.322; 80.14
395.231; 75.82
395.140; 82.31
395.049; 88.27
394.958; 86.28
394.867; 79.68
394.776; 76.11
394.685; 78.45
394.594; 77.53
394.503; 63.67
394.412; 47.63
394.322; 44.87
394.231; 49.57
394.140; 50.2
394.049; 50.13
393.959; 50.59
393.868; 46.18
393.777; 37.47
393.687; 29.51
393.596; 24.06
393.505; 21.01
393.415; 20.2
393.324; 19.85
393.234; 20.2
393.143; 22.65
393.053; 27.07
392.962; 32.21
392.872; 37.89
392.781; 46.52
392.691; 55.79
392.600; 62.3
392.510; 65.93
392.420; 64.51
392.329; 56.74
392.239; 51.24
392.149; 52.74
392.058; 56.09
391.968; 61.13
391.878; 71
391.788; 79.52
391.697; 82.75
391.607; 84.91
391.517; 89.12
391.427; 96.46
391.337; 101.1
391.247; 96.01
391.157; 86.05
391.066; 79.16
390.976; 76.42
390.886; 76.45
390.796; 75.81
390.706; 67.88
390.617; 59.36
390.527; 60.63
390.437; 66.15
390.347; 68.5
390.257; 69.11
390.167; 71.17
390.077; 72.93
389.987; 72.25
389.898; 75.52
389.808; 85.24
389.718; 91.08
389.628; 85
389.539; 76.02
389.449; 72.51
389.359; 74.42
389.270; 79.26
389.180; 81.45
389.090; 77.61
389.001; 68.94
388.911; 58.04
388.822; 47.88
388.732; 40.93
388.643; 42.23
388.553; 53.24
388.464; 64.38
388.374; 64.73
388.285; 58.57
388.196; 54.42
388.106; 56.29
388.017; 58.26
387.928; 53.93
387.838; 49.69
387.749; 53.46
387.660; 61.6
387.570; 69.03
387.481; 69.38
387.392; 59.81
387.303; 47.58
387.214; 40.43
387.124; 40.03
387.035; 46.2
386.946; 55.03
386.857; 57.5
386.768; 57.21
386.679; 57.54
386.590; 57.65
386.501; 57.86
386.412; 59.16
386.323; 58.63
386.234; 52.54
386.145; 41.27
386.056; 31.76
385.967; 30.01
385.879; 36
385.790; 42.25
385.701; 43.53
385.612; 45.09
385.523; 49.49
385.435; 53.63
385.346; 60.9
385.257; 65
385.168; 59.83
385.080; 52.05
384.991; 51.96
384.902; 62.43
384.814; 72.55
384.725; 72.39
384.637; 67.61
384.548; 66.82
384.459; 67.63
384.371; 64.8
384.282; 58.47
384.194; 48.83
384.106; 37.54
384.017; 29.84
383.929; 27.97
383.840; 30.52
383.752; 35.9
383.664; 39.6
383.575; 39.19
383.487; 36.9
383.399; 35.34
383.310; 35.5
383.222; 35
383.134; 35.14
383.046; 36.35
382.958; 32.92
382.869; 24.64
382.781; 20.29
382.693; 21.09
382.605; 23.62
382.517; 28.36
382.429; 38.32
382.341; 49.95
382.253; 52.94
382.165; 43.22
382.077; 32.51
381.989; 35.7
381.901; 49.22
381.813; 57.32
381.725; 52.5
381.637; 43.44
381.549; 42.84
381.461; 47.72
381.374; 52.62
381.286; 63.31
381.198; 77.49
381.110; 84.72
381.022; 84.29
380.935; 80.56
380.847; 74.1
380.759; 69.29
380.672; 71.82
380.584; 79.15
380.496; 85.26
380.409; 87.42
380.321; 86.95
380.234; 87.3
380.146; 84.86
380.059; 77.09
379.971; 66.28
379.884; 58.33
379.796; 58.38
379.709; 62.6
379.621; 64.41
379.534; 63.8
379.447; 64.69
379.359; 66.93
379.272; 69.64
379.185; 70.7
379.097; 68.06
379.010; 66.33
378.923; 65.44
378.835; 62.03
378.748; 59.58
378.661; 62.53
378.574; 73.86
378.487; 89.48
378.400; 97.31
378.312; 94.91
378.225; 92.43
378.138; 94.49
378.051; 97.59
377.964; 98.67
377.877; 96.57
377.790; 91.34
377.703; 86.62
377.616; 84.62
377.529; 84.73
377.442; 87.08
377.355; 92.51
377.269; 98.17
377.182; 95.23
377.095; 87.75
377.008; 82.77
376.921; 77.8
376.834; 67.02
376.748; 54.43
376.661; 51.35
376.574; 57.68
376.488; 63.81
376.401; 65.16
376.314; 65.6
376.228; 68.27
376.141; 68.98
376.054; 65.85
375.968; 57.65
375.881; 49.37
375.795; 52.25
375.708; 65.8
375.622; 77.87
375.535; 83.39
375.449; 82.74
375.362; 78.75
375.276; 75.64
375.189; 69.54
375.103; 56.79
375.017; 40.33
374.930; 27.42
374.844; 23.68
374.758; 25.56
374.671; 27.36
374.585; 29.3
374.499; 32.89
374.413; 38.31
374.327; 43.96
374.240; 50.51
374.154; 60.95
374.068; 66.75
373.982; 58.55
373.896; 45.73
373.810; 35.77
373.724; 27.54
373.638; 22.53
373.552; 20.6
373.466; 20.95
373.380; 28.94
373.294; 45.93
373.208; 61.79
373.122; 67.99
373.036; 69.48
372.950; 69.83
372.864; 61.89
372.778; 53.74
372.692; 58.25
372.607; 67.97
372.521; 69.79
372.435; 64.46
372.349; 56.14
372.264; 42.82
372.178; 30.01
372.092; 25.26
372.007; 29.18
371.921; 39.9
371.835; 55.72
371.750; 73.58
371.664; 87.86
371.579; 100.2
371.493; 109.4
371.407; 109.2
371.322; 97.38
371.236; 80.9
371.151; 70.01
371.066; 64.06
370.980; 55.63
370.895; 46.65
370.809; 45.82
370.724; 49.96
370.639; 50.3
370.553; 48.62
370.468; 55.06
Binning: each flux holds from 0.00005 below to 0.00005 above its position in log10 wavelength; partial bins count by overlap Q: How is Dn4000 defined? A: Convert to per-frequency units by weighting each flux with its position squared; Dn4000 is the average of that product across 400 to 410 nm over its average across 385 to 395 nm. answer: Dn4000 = 2.11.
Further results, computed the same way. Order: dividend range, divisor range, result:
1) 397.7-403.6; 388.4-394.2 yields 1.92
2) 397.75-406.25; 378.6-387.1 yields 2.28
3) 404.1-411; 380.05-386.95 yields 2.47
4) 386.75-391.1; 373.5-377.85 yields 1.13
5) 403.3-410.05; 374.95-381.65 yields 1.80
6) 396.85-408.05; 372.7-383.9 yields 2.01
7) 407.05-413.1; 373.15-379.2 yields 2.28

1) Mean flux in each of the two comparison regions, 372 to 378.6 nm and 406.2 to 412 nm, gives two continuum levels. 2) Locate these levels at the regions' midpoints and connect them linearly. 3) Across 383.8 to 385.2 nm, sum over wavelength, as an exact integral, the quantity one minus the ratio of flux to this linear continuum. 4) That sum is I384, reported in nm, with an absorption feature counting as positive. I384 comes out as 0.42 nm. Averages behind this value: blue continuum 62.4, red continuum 119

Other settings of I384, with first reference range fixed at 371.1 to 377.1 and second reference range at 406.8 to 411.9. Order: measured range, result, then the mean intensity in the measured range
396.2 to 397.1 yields 0.593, 33.6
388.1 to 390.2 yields 0.426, 67.9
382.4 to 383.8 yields 0.790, 32.3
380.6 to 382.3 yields 0.284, 59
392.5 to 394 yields 0.920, 35.7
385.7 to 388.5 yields 0.985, 52.8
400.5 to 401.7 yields -0.148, 120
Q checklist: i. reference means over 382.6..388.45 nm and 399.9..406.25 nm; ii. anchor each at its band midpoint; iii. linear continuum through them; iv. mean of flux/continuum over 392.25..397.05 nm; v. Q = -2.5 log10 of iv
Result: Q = 0.50 mag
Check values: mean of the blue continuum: 49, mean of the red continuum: 115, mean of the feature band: 52.7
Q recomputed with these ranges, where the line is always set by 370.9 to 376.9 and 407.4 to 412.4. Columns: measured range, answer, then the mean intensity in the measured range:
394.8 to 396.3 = 0.280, 75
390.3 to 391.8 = 0.125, 79.2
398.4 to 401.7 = -0.090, 115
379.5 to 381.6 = -0.031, 71.2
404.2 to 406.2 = 0.068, 108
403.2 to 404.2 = -0.023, 115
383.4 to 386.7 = 0.475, 50.2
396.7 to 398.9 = 0.324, 75.5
